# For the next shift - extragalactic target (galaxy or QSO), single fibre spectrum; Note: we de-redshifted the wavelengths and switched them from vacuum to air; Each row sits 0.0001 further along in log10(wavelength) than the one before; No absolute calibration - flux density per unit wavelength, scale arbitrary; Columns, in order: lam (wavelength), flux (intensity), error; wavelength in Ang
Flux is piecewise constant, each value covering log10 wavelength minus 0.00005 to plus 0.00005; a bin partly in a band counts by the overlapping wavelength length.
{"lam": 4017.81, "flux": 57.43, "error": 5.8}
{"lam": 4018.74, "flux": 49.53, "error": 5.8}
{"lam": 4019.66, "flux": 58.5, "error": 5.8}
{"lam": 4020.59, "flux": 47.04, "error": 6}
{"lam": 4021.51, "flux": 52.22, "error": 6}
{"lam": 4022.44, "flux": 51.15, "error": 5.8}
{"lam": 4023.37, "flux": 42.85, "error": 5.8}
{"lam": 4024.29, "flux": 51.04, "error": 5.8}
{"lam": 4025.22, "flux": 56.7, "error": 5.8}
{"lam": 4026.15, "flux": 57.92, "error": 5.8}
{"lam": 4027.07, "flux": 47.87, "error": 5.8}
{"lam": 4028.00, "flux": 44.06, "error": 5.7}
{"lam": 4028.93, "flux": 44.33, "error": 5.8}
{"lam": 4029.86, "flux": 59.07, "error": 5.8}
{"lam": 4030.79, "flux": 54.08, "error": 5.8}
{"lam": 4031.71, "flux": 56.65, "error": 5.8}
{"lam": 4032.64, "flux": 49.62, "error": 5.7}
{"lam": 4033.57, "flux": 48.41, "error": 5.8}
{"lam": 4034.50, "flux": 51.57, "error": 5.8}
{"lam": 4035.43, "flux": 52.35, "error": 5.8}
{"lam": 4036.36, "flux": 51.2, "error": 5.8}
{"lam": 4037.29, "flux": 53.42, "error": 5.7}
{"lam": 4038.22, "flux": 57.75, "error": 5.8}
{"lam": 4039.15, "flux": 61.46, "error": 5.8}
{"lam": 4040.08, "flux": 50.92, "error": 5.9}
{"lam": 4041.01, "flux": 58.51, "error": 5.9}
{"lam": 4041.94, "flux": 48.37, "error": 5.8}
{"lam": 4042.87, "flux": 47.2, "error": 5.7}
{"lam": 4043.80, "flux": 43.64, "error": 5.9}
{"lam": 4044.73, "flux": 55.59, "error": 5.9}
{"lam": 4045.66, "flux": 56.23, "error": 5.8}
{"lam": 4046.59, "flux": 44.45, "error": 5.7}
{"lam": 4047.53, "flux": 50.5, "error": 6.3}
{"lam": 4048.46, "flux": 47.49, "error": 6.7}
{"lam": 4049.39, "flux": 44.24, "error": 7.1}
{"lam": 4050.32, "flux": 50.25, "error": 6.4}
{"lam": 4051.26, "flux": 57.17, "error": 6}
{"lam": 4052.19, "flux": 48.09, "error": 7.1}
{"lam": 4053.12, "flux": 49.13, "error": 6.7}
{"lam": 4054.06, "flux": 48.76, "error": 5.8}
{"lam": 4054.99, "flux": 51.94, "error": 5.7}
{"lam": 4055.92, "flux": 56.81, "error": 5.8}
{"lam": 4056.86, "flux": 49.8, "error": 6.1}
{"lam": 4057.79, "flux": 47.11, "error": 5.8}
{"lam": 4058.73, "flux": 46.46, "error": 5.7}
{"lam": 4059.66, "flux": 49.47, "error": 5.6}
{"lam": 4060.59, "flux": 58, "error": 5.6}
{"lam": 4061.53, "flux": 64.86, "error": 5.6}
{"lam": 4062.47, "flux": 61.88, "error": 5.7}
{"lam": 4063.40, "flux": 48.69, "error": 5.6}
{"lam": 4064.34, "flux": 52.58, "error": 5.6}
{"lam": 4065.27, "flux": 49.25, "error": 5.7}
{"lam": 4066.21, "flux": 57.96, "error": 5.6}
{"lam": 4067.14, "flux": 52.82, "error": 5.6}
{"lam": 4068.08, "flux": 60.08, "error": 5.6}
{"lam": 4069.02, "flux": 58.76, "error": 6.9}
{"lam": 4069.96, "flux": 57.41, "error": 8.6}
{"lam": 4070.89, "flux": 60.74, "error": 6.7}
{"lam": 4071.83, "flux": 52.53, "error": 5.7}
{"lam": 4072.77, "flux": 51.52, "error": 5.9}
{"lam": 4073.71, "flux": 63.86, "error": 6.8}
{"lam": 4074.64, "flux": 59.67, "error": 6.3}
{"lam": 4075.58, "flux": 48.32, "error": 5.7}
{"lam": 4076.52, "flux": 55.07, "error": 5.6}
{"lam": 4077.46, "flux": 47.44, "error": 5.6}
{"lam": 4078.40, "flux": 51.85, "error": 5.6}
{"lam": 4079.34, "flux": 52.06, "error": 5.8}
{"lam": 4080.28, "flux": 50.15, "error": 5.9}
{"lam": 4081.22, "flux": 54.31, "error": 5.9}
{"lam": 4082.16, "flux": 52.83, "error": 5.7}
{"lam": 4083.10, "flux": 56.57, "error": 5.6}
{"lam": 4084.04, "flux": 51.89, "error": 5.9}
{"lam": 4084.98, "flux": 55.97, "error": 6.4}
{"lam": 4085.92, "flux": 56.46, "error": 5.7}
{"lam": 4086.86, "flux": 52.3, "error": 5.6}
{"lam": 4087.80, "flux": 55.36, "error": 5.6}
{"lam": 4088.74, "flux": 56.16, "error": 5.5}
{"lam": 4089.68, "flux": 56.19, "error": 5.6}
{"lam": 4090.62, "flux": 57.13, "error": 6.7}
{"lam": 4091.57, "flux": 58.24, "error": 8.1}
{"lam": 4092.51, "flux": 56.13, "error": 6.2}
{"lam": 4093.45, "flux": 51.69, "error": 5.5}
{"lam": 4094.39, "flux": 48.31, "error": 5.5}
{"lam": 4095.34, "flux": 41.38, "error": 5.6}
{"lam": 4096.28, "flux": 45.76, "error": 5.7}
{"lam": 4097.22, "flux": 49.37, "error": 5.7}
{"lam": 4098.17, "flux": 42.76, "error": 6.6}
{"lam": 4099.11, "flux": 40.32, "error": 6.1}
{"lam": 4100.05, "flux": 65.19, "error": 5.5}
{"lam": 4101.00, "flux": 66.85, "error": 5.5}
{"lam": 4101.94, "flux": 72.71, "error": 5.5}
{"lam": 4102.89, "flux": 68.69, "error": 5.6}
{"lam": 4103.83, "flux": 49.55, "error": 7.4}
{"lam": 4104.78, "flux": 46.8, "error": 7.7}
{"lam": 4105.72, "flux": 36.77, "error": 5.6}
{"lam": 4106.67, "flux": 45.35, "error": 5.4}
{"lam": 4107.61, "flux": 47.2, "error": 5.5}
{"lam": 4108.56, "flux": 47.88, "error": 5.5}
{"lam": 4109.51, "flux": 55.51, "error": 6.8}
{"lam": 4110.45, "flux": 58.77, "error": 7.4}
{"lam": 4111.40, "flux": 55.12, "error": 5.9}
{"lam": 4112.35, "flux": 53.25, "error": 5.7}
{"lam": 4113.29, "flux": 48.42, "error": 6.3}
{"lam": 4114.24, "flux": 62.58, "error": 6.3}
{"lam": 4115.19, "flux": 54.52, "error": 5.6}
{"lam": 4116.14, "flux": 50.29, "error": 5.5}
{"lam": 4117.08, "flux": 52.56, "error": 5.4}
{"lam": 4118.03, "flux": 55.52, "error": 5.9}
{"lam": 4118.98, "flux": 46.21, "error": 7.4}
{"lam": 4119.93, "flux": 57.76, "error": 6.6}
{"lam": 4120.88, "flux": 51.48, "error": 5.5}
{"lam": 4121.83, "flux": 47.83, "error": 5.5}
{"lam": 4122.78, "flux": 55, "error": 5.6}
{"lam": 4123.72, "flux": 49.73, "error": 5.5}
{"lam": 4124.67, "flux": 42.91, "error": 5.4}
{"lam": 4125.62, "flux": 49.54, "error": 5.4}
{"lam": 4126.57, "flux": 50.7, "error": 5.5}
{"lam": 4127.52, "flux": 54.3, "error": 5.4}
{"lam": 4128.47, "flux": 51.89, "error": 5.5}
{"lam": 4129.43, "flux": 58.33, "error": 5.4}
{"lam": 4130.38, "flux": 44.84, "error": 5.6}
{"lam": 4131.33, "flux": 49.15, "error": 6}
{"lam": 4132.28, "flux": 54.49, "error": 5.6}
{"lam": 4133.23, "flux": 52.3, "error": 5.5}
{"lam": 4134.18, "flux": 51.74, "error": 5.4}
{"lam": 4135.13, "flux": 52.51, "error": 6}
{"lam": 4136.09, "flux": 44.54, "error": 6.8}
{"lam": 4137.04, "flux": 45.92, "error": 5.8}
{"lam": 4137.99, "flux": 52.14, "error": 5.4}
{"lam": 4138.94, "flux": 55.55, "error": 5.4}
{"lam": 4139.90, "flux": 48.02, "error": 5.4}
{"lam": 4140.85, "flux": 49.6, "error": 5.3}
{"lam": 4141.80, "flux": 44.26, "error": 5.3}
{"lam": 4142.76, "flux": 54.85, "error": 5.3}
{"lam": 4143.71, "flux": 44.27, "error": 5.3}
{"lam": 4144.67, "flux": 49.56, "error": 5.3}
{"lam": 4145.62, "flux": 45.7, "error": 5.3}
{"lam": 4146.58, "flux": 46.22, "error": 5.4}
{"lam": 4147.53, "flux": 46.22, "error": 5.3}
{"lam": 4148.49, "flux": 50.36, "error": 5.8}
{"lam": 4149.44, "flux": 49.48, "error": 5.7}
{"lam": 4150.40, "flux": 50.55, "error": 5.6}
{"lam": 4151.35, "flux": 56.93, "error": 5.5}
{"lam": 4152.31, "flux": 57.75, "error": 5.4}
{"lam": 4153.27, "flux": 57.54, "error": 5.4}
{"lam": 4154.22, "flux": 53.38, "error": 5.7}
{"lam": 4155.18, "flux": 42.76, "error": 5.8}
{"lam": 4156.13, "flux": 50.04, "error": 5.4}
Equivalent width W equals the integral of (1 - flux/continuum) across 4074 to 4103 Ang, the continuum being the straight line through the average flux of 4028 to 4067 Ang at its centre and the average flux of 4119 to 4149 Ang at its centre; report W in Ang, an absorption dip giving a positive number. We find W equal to -1.67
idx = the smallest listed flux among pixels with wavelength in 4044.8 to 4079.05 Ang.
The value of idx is 44.24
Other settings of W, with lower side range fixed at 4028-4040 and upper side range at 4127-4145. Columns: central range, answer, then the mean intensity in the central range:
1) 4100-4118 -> -1.17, 54.4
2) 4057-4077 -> -1.13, 55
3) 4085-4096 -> -0.43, 53.6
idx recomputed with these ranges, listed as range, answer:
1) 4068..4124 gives 36.77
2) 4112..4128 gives 42.91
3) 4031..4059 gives 43.64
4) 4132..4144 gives 44.26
